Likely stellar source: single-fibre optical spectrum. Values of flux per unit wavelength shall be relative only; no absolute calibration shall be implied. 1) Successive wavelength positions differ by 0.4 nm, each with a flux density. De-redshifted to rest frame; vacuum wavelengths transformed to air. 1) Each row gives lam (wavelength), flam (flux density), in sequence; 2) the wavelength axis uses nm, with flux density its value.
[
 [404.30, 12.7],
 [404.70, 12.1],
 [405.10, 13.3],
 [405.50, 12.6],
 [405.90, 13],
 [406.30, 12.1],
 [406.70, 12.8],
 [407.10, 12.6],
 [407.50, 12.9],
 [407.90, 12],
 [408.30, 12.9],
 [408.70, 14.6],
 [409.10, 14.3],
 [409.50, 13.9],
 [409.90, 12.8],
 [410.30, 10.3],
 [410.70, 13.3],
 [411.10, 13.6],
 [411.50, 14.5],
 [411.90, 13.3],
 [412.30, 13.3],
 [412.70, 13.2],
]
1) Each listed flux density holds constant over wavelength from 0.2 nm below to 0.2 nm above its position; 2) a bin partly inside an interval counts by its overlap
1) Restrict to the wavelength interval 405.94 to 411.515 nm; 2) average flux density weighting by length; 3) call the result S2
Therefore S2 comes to 13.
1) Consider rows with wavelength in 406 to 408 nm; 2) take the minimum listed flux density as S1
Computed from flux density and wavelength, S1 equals 12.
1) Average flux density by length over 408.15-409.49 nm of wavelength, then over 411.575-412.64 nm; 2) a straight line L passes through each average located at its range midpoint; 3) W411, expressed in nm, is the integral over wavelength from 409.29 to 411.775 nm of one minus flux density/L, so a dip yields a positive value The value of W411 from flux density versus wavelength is 0.11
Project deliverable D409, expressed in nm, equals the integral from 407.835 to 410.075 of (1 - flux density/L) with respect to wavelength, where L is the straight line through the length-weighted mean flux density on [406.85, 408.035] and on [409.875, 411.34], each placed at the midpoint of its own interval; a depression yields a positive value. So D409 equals -0.18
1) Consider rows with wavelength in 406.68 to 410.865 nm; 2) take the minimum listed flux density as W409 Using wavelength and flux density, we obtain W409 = 10.3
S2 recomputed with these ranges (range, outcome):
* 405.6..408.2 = 12.6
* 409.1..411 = 12.8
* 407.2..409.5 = 13.4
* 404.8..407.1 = 12.7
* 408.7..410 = 13.9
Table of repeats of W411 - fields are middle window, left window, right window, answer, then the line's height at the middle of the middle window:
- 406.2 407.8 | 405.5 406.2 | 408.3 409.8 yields 0.07 nm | 13.2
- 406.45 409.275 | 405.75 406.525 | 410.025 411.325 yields -0.14 nm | 12.5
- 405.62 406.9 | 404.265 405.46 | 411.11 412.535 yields 0.03 nm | 12.9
